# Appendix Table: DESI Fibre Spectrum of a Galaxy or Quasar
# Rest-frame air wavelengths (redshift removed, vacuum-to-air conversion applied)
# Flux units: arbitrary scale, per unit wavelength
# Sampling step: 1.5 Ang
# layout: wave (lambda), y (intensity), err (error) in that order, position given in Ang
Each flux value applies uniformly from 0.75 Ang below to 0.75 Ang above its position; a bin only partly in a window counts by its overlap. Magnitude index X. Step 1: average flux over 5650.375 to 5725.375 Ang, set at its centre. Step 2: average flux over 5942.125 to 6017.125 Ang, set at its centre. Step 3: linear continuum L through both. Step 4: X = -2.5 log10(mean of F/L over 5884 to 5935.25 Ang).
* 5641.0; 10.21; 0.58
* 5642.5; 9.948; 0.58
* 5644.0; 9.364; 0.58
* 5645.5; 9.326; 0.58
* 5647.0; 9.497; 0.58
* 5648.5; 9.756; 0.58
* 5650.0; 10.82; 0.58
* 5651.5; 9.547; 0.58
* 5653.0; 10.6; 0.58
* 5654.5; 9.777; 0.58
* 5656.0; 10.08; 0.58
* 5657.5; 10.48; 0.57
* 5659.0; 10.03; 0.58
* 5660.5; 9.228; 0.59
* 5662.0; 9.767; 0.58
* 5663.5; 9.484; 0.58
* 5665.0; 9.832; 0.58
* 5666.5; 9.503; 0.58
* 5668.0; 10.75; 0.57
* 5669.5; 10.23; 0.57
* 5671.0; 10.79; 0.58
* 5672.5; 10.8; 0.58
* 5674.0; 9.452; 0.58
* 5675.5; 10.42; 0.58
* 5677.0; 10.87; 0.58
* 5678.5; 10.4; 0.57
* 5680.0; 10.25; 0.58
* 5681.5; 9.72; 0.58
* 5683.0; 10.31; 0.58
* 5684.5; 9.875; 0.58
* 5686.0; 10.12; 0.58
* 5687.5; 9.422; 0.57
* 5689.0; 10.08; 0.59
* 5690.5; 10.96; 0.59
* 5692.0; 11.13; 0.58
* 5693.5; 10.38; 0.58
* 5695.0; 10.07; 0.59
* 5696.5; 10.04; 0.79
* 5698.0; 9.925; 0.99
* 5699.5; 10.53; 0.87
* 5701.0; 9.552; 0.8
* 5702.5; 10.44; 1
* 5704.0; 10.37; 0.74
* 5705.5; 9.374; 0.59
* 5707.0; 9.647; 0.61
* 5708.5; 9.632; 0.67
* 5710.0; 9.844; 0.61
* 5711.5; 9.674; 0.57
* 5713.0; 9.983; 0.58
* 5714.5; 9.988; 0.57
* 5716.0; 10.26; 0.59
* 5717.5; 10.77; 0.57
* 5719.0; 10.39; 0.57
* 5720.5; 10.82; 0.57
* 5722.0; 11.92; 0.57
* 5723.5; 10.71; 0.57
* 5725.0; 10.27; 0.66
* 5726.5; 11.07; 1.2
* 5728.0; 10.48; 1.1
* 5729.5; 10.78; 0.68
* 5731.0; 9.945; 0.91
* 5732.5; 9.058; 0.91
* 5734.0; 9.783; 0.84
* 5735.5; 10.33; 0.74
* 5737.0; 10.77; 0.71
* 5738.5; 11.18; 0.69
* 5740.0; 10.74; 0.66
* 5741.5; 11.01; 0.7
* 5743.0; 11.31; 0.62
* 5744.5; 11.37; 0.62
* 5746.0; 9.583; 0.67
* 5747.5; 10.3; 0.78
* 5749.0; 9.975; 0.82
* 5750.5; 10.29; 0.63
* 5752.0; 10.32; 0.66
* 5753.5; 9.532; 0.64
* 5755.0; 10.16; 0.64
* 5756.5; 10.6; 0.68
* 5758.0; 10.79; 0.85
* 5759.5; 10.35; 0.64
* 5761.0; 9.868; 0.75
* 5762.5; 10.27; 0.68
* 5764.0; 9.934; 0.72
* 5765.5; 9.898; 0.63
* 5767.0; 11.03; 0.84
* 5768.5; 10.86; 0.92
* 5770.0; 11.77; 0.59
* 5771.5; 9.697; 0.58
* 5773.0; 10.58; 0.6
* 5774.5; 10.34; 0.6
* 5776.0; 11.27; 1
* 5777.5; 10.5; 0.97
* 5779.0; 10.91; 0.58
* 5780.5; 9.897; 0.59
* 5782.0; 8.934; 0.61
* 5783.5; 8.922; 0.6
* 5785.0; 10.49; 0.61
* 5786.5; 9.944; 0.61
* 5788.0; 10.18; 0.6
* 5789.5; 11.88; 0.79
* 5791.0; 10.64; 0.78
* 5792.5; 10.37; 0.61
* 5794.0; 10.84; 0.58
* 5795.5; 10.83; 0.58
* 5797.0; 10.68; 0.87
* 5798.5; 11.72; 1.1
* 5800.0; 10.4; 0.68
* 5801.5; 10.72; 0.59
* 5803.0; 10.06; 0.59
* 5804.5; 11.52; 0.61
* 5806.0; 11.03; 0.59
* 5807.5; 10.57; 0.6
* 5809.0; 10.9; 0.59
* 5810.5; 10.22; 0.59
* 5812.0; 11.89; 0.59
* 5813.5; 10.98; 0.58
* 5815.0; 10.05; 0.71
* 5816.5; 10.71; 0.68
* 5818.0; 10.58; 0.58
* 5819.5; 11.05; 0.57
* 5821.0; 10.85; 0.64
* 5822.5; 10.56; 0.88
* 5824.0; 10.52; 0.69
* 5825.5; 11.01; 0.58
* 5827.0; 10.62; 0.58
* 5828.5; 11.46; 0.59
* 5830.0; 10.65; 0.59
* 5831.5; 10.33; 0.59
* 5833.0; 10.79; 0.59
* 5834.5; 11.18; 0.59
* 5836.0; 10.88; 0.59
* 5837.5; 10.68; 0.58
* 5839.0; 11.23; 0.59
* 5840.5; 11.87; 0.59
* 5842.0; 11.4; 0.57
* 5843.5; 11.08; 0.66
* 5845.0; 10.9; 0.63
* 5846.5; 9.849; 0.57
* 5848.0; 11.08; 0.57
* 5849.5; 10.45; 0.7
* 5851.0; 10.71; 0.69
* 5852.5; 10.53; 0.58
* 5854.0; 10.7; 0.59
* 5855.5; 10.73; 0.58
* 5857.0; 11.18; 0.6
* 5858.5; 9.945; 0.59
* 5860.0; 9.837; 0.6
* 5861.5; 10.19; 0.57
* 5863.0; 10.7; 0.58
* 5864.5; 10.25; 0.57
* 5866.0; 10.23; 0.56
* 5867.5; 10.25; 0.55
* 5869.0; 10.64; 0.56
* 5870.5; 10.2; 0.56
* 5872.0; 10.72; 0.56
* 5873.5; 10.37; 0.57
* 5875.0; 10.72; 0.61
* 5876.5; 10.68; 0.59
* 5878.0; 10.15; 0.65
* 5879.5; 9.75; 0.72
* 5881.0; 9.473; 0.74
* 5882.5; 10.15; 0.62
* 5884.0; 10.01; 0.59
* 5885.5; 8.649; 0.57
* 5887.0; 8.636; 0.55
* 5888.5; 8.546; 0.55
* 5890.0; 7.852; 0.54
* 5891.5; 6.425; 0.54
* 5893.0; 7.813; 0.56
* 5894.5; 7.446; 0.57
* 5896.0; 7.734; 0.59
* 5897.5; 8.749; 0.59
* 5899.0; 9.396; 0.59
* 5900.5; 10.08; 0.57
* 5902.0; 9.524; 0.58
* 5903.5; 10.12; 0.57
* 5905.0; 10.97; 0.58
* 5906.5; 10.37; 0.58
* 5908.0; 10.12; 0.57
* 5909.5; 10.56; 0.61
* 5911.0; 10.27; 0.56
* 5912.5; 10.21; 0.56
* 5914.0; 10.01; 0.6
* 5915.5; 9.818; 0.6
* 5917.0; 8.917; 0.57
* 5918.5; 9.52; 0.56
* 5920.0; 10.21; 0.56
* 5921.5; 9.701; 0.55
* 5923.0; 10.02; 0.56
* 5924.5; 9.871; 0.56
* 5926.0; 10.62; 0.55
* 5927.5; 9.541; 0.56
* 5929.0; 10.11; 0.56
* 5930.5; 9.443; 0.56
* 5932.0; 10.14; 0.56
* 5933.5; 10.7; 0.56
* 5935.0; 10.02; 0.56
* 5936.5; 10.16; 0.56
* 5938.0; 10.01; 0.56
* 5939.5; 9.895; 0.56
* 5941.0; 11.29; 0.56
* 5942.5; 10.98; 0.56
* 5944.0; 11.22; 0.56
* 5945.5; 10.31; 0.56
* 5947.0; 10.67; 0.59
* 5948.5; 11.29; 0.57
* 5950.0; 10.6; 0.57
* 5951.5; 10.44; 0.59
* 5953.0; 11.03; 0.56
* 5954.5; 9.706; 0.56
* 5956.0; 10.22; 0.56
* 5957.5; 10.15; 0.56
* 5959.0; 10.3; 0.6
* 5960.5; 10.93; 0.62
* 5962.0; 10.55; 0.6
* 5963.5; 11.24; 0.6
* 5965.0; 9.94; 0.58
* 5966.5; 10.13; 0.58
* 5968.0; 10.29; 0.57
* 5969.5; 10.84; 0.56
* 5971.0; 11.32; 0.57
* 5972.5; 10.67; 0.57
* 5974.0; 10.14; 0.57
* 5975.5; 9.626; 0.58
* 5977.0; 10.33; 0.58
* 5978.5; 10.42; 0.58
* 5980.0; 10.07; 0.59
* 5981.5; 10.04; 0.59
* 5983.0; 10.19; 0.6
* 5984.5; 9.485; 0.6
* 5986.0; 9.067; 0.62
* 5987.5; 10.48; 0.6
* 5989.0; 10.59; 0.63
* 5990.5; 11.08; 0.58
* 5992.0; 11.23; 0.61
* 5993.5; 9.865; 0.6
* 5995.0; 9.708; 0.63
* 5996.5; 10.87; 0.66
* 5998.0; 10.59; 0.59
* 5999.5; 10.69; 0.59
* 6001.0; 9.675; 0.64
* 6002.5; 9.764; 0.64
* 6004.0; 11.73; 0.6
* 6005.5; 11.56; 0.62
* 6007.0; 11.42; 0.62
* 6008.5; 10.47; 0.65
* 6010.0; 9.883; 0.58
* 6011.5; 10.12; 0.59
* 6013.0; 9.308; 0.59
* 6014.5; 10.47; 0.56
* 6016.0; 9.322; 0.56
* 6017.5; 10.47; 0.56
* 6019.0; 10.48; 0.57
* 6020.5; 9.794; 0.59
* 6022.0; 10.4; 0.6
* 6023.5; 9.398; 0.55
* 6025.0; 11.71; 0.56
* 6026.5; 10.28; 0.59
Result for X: 0.10 mag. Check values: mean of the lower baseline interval 10.2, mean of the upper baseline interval 10.4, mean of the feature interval 9.48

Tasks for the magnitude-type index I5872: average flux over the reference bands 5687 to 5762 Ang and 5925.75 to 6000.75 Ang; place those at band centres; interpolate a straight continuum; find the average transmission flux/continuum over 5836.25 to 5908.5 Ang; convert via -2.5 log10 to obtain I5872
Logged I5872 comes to 0.04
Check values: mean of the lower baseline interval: 10.3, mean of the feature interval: 9.99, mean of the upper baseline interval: 10.4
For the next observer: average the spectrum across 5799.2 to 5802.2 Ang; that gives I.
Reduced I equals 10.6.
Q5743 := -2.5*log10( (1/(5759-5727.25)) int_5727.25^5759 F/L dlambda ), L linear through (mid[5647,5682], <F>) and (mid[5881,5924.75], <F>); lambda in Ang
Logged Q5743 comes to -0.06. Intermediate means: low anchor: 10.1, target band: 10.4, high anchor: 9.36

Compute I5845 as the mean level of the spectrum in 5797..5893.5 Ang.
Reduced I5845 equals 10.4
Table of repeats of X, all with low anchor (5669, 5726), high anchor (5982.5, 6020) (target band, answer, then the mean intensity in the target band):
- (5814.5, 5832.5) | -0.044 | 10.7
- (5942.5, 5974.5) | -0.027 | 10.6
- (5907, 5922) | 0.040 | 9.94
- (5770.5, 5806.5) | -0.025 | 10.5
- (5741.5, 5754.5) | -0.011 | 10.4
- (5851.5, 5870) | -0.014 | 10.4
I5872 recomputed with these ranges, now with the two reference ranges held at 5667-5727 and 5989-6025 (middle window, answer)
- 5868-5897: 0.12 mag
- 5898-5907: 0.03 mag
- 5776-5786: 0.03 mag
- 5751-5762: 0.01 mag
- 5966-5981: 0.00 mag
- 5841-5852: -0.05 mag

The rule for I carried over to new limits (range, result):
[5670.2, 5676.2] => 10.4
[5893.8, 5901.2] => 8.68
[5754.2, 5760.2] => 10.5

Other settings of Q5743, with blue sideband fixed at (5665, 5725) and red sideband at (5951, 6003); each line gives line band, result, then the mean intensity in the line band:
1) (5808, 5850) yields -0.058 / 10.8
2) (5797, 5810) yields -0.058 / 10.8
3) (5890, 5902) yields 0.236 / 8.29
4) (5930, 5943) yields 0.003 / 10.3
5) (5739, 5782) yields -0.020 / 10.4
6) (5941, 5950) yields -0.059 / 10.9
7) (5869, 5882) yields 0.002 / 10.3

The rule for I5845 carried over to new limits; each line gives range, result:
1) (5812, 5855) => 10.8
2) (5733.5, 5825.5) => 10.6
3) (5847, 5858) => 10.7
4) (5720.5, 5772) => 10.5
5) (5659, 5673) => 10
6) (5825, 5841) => 11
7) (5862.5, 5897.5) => 9.43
